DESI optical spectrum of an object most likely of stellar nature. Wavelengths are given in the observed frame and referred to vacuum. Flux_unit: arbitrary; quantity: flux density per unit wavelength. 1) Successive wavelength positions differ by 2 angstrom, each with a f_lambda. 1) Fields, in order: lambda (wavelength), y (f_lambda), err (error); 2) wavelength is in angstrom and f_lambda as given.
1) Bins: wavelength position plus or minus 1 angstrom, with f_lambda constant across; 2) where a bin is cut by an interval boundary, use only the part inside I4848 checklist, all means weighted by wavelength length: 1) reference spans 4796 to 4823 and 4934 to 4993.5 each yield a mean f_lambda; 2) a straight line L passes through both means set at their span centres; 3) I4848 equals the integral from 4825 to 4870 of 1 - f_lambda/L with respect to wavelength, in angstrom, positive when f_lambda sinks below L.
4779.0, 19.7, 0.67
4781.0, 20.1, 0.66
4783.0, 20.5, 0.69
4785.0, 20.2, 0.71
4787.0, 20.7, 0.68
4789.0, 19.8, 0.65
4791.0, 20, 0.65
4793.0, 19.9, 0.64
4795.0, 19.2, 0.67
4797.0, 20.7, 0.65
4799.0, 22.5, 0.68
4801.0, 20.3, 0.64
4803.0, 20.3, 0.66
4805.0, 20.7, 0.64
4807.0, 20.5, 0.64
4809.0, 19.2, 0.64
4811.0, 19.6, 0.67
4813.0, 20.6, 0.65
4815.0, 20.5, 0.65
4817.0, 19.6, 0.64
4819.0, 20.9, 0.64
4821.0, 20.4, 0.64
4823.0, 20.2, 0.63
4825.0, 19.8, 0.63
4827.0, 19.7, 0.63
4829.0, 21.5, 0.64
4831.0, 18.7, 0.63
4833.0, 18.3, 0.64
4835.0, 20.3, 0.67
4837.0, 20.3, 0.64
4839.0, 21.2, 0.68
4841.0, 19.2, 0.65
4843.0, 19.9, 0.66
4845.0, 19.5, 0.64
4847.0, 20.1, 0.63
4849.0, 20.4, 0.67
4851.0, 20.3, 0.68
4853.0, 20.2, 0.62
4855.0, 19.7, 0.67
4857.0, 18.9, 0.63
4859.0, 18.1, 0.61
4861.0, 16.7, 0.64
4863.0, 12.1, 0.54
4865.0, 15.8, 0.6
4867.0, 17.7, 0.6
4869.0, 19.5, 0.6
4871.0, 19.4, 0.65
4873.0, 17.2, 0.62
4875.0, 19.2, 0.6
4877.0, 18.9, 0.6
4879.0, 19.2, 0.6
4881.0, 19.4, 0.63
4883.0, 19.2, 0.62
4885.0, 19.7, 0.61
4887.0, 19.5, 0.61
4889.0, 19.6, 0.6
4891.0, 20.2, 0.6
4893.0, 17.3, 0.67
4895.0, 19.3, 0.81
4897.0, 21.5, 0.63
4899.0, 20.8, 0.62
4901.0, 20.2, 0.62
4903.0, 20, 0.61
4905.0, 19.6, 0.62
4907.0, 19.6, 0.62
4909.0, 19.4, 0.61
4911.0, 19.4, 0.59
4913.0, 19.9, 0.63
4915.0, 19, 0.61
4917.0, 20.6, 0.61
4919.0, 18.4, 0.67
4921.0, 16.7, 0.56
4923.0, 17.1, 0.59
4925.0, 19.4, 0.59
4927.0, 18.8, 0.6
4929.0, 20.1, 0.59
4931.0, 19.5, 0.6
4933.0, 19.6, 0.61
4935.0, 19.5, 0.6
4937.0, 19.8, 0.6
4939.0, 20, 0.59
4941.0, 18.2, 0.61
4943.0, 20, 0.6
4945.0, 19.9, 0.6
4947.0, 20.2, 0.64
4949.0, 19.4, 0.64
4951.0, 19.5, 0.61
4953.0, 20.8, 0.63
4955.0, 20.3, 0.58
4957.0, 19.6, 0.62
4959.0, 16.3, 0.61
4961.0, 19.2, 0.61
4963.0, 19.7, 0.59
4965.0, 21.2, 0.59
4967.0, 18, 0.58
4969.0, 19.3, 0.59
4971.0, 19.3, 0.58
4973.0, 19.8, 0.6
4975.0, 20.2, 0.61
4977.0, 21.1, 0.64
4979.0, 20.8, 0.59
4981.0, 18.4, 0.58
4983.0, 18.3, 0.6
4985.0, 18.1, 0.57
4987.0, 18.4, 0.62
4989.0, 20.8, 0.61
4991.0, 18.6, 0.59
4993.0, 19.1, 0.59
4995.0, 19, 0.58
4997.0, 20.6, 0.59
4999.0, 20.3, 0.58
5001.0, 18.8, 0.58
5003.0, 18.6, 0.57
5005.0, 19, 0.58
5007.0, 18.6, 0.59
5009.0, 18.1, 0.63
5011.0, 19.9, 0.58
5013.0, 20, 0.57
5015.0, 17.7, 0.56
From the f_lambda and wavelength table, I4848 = 2.6 angstrom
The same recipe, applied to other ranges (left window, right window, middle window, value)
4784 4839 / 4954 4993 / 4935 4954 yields -0.25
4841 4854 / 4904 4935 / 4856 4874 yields 2.30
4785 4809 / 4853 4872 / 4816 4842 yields -1.31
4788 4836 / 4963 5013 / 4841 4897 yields 2.96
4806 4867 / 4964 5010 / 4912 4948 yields 0.15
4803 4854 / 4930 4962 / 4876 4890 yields 0.31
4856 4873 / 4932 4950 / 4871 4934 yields -3.01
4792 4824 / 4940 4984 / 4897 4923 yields 0.45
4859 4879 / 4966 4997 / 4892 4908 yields -1.58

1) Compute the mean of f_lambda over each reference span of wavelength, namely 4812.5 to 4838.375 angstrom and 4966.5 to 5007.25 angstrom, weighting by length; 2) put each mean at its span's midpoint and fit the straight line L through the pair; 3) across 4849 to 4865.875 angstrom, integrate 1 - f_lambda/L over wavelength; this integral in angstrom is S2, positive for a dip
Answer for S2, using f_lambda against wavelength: 1.71 angstrom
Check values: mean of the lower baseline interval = 20.1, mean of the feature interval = 17.9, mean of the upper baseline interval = 19.3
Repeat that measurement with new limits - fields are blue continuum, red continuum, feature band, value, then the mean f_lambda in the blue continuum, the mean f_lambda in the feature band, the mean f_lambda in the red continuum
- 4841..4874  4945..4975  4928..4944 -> -0.3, 18.5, 19.6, 19.5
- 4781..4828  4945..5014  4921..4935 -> 0.5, 20.2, 18.9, 19.4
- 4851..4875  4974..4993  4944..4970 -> -0.6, 17.9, 19.5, 19.4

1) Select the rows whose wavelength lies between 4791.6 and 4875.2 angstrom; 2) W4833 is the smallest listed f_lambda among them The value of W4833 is 12.1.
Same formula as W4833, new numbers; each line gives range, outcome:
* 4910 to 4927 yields 16.7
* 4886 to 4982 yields 16.3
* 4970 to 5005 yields 18.1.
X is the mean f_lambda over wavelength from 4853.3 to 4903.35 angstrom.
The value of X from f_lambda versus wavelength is 18.8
